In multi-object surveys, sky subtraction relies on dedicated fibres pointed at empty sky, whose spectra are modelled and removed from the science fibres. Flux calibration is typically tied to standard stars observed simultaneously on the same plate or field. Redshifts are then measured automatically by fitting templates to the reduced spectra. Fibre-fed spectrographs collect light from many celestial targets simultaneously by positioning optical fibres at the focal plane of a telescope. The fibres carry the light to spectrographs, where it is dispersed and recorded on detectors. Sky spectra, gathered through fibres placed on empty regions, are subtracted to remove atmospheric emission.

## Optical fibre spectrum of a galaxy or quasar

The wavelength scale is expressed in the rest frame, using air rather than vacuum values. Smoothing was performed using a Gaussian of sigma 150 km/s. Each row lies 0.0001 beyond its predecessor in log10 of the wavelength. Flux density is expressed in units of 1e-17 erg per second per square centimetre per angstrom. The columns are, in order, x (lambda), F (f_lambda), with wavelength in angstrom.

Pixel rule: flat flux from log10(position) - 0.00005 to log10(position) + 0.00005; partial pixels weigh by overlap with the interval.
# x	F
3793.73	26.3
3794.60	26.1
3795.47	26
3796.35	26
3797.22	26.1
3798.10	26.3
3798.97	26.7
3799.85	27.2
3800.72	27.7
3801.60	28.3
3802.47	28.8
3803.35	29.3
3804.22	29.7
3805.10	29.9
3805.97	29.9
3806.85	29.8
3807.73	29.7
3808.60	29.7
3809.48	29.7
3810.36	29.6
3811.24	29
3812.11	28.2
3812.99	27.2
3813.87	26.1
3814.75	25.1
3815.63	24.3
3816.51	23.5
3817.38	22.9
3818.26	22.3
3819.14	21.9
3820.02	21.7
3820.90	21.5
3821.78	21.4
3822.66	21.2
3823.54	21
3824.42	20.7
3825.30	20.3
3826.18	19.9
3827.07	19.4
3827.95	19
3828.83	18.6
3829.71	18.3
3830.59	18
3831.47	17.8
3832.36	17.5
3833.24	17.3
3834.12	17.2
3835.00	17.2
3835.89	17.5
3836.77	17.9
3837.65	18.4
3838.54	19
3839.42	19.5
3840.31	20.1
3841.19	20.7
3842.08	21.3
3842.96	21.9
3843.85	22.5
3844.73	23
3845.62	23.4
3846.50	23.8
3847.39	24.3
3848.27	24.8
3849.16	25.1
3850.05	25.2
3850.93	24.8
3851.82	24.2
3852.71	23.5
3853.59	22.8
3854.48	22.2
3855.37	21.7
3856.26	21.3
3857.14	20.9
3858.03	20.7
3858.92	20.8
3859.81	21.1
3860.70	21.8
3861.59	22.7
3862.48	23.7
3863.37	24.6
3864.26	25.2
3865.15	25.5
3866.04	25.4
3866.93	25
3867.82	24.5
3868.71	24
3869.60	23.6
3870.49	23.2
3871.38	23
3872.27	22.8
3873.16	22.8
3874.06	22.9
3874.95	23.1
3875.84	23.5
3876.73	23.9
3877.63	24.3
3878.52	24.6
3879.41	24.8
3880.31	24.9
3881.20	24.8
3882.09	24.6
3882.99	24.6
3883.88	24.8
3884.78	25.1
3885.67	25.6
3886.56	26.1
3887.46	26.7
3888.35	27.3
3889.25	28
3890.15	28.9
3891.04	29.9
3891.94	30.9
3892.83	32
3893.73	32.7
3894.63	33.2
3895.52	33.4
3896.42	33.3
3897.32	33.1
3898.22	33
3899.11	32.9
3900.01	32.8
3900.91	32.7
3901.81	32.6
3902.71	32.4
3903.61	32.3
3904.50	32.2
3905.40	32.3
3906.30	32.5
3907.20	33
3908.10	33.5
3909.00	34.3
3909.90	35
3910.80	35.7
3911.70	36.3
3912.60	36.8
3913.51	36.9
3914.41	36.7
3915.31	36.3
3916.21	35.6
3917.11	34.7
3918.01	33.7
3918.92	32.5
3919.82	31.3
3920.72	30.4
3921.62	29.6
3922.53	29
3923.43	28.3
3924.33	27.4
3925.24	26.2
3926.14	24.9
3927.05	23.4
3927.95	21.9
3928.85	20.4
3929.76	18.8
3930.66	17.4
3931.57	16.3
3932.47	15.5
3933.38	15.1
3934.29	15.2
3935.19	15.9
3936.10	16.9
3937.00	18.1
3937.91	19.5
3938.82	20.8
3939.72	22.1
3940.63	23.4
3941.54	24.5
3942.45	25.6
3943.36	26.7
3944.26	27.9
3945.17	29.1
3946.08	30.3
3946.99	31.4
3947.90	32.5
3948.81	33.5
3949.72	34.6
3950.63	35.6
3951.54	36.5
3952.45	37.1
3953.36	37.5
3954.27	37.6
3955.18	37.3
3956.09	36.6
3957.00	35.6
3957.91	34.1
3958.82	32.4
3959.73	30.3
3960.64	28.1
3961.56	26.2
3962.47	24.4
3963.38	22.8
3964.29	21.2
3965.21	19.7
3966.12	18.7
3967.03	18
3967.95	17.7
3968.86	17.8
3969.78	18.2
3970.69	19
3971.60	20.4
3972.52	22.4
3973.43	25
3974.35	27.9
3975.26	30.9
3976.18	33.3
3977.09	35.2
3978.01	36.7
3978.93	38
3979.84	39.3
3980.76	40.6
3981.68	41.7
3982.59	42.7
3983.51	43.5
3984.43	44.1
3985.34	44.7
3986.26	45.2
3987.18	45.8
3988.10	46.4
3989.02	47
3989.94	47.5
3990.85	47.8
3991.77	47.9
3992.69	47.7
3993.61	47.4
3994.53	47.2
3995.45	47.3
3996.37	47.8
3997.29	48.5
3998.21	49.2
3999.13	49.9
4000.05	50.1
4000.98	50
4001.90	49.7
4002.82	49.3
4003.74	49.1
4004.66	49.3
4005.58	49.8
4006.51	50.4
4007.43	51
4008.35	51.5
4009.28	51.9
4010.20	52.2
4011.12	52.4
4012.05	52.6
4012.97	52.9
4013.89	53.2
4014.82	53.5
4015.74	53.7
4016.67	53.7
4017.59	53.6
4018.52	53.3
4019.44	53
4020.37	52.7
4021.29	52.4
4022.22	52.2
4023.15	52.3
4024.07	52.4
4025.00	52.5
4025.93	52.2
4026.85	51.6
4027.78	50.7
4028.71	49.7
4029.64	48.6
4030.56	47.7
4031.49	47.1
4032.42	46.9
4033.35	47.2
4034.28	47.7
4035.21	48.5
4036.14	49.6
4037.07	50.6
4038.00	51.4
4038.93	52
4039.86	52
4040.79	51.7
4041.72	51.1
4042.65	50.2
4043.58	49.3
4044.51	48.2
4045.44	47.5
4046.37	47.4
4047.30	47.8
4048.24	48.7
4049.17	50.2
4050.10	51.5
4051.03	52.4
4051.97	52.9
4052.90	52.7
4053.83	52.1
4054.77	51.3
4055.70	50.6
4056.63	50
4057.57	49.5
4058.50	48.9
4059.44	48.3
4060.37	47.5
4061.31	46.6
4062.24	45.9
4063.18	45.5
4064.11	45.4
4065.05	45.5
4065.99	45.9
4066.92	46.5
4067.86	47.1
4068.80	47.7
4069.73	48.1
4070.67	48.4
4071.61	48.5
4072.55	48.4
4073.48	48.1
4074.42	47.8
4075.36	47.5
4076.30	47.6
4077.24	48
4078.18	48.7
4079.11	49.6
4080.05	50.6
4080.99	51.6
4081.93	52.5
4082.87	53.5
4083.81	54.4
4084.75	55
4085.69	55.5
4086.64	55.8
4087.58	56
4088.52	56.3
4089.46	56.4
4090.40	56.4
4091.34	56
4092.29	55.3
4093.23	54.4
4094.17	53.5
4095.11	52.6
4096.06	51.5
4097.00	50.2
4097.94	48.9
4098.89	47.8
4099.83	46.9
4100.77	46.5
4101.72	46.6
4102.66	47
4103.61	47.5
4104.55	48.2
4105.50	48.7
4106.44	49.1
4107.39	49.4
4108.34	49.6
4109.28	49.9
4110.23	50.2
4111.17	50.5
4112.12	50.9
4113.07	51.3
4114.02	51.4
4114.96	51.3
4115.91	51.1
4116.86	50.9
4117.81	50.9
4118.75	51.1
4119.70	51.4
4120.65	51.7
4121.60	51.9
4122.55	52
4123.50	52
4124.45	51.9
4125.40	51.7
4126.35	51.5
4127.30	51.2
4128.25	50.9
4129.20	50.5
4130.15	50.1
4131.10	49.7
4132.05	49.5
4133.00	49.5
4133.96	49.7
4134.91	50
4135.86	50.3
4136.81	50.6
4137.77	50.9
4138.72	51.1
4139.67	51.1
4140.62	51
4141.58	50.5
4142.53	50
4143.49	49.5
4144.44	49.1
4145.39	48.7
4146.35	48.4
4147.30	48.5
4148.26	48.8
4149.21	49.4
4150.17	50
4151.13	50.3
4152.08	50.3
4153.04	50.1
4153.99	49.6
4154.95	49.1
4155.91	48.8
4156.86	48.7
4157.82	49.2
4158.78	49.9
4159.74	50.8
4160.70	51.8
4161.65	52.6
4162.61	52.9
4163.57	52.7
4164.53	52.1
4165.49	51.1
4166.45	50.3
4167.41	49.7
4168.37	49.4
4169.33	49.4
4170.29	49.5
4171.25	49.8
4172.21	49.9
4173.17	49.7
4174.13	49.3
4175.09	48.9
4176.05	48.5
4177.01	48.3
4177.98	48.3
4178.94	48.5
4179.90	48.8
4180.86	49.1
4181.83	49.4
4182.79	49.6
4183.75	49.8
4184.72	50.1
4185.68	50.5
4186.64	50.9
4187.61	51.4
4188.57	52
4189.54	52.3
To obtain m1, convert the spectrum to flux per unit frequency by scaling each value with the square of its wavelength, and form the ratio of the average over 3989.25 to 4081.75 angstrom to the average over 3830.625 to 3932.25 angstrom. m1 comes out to 2.05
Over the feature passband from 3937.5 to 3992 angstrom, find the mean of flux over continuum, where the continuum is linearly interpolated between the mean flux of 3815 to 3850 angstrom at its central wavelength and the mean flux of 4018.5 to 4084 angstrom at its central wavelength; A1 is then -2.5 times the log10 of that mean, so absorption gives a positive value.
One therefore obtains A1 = 0.20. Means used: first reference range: 20.7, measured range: 31.9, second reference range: 49.6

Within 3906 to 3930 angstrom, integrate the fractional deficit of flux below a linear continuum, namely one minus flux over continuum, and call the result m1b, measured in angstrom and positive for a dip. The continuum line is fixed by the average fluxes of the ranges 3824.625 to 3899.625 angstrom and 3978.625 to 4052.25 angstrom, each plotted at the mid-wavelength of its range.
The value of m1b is 1.3 angstrom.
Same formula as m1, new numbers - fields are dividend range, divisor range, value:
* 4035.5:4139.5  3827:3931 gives 2.14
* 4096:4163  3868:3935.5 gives 2.00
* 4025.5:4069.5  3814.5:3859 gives 2.58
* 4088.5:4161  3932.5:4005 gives 1.61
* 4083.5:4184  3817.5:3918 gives 2.26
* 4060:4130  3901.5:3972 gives 1.96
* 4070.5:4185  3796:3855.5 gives 2.51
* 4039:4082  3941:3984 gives 1.71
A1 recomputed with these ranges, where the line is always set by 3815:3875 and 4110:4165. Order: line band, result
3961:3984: 0.22 mag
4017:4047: -0.25 mag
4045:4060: -0.19 mag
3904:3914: -0.22 mag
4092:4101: -0.10 mag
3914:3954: 0.14 mag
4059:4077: -0.08 mag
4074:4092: -0.16 mag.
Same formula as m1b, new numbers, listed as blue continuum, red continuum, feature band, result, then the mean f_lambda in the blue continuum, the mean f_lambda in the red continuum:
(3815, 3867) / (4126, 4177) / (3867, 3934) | -3.30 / 21.5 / 50.1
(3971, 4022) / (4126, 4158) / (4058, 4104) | -1.74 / 45.8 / 49.9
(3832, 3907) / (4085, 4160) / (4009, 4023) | -4.55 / 25.1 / 50.7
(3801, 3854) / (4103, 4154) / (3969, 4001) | -2.24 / 23.1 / 50.3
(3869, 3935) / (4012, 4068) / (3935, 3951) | 3.99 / 28.2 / 50.1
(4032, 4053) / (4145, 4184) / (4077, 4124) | -1.49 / 49.8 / 49.8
